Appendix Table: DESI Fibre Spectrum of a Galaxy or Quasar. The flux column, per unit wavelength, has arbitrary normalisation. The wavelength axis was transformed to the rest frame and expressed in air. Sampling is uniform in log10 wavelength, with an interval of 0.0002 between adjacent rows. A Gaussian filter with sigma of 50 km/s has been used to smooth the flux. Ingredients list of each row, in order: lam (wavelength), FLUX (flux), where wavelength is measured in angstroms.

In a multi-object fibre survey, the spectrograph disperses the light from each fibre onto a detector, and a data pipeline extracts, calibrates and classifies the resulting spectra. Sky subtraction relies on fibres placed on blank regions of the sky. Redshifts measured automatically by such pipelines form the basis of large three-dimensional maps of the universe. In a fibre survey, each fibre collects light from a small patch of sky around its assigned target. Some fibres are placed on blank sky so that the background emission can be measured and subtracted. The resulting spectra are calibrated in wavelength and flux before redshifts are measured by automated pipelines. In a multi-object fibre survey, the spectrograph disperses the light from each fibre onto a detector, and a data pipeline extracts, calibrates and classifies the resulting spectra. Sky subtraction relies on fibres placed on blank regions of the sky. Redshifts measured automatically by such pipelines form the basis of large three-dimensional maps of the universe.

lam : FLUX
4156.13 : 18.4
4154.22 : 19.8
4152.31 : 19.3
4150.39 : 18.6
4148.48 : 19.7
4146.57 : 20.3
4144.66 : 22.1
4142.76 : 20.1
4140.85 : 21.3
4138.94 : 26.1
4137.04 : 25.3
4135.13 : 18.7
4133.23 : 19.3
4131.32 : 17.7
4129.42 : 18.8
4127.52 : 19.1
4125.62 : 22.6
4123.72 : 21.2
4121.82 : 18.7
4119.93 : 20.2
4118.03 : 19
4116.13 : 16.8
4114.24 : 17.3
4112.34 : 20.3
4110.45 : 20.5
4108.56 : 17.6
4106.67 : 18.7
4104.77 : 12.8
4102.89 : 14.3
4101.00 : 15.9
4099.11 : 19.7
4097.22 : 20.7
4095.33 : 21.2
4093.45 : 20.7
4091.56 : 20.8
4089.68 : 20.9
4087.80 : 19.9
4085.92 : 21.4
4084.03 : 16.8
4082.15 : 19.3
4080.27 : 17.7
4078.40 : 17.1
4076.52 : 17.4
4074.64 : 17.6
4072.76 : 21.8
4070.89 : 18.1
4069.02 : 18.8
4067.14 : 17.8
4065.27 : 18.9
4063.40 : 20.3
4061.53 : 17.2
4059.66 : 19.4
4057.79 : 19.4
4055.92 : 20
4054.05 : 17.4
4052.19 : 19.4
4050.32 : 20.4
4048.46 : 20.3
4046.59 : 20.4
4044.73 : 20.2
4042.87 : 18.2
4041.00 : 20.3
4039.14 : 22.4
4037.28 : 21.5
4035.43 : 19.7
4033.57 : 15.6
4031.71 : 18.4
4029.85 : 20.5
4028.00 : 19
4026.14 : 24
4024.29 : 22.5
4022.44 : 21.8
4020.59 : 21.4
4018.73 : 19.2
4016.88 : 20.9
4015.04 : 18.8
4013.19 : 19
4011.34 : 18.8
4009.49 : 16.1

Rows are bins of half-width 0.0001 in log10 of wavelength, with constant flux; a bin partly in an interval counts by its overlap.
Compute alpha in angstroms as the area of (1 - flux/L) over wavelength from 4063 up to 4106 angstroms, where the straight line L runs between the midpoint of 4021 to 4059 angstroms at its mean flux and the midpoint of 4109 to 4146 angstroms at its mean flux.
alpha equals 3.2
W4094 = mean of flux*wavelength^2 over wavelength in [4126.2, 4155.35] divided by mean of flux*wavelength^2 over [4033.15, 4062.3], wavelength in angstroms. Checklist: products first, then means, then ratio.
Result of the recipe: 1.1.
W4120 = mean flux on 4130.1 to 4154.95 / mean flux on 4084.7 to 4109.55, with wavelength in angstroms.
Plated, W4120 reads 1.1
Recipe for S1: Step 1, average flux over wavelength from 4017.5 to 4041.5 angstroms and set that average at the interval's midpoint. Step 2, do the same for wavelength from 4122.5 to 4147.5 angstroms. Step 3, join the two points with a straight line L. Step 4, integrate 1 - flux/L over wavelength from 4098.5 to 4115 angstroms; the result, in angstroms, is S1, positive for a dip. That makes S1 2.7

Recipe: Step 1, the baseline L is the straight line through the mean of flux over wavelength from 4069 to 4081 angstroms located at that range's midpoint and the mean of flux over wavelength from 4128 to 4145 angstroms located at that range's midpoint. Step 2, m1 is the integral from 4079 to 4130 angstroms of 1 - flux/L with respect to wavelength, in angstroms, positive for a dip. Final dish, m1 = 1.55 angstroms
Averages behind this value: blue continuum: 18.3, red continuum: 21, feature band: 19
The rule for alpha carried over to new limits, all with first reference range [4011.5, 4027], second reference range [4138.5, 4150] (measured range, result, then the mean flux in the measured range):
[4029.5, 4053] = 1.3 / 19.8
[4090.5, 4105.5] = 1.9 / 18.4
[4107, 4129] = 1.9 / 19.4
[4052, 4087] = 3.8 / 18.7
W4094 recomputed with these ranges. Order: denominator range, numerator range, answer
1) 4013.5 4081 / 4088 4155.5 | 1.04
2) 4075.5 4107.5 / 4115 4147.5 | 1.12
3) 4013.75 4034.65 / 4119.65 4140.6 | 1.08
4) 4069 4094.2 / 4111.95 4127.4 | 1.03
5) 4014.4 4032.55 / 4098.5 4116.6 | 0.87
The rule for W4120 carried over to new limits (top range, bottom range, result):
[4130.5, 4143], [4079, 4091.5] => 1.10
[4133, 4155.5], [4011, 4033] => 1.03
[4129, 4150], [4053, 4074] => 1.10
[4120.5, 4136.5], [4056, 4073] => 1.03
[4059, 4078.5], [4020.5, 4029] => 0.86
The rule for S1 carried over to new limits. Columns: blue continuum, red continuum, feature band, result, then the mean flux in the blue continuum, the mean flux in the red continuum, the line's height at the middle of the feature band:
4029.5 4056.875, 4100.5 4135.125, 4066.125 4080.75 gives 0.6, 19.6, 18.4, 19.1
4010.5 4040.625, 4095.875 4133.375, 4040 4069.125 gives 0.6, 20.2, 18.6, 19.7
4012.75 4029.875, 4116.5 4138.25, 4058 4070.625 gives 1.1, 20.8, 20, 20.5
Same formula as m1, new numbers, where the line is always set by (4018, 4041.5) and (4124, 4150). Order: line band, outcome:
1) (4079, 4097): 0.73 angstroms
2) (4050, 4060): 0.64 angstroms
